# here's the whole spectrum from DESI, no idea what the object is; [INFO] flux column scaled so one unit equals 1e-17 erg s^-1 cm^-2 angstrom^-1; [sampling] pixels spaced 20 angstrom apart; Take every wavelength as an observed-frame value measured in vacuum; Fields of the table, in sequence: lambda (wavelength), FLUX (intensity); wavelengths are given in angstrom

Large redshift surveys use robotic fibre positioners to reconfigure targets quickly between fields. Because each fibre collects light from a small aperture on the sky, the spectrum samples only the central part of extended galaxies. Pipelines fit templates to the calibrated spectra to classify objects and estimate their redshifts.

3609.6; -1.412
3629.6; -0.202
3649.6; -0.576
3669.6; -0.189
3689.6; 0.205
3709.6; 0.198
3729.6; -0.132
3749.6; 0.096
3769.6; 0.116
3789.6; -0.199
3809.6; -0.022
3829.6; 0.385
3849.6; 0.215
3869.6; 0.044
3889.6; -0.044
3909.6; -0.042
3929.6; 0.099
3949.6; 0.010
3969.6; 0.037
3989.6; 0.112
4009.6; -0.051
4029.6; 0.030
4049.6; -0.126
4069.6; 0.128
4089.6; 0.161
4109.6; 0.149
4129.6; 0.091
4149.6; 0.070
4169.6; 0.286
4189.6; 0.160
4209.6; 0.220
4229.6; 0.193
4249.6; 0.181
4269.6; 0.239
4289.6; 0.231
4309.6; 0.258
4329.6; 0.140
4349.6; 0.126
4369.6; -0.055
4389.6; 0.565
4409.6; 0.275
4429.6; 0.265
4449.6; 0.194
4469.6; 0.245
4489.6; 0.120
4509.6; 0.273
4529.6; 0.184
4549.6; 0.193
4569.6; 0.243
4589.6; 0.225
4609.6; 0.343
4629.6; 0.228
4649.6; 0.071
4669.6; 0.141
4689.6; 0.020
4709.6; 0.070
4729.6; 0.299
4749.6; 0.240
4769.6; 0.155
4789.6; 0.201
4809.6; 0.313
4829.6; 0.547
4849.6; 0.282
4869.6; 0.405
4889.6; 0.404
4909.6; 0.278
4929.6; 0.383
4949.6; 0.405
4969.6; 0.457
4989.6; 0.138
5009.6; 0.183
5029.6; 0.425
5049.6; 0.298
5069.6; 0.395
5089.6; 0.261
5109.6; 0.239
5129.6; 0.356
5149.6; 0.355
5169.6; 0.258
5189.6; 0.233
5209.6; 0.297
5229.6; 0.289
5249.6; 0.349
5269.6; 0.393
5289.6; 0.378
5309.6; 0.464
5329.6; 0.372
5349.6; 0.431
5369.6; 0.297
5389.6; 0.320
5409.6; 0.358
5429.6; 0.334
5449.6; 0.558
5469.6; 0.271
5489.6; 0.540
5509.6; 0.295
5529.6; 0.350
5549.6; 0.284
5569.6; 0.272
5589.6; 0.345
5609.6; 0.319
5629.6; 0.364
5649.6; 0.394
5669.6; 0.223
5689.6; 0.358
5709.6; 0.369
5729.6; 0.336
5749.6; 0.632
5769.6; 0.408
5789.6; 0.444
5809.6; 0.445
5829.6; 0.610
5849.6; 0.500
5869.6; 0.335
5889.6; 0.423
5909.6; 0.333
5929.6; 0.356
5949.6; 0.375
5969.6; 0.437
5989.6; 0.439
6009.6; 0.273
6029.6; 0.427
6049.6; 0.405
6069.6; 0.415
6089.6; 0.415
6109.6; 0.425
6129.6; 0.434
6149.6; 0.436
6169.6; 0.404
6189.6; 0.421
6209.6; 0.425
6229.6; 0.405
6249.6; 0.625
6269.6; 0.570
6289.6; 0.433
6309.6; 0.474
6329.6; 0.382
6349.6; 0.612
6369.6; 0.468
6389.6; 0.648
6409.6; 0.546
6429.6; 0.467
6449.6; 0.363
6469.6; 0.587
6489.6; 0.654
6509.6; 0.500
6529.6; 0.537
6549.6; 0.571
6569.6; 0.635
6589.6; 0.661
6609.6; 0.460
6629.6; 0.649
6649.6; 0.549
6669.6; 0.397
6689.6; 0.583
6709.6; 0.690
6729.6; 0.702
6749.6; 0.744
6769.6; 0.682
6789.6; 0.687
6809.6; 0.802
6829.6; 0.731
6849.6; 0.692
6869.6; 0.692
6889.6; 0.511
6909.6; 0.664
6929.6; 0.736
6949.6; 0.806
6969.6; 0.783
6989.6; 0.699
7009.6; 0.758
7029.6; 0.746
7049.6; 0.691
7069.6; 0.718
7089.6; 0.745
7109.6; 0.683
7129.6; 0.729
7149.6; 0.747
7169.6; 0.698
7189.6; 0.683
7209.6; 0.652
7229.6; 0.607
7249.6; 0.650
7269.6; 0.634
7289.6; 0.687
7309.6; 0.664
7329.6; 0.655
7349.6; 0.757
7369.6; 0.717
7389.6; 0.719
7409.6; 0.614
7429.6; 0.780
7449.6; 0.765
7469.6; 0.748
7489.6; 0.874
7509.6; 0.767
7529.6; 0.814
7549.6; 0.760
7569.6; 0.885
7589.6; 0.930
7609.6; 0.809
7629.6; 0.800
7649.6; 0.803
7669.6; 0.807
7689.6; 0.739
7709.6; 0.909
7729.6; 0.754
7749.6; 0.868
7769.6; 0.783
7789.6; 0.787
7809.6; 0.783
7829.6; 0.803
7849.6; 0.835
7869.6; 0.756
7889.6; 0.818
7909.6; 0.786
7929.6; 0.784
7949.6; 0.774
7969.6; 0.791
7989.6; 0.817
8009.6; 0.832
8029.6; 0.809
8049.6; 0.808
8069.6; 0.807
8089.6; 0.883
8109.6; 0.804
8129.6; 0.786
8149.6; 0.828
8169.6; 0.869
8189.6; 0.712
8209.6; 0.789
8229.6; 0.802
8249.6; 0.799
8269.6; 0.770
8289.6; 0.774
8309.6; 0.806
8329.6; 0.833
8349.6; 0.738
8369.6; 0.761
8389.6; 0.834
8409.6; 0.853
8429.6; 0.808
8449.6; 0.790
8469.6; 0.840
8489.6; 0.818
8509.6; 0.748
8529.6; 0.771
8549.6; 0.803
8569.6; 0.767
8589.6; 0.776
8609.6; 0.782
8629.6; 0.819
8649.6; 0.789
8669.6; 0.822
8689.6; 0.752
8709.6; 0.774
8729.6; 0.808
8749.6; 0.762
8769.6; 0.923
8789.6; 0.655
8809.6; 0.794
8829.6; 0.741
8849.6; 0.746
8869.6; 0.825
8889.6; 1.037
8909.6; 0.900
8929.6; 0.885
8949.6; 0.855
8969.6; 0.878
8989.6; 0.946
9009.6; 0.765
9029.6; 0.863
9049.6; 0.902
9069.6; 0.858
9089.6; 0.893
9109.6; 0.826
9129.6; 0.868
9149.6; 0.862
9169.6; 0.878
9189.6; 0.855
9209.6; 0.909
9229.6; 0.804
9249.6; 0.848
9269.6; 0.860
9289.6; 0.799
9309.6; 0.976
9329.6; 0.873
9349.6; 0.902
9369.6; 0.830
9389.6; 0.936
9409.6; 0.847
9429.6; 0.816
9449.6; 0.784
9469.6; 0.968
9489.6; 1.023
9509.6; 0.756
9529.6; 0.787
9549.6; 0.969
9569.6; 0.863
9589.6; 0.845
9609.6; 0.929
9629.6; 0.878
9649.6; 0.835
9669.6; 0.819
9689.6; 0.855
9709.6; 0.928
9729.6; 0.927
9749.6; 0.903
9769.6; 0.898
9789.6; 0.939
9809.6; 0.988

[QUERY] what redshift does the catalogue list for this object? 0.679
